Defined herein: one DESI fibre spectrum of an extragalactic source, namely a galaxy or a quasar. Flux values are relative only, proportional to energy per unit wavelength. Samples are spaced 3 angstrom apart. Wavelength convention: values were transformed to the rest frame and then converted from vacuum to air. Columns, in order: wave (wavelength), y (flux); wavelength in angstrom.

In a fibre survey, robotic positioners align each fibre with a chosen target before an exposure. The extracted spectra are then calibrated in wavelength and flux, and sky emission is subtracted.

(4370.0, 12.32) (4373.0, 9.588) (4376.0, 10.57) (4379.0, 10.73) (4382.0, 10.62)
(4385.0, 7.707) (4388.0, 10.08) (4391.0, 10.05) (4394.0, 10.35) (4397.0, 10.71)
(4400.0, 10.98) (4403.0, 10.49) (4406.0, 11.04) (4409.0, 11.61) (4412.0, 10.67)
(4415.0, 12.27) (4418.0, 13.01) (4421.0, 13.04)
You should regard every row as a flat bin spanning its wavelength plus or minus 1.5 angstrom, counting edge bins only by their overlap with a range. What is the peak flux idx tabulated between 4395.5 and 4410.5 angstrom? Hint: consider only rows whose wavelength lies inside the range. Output 11.61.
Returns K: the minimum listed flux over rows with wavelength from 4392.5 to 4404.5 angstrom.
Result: 10.35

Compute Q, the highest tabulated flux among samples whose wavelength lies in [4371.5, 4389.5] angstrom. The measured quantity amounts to 10.73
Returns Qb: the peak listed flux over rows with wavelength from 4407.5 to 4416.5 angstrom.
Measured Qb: 12.27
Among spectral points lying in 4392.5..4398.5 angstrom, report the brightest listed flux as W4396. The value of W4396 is 10.71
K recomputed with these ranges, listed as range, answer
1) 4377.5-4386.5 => 7.707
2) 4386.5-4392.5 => 10.05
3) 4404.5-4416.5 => 10.67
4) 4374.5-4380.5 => 10.57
